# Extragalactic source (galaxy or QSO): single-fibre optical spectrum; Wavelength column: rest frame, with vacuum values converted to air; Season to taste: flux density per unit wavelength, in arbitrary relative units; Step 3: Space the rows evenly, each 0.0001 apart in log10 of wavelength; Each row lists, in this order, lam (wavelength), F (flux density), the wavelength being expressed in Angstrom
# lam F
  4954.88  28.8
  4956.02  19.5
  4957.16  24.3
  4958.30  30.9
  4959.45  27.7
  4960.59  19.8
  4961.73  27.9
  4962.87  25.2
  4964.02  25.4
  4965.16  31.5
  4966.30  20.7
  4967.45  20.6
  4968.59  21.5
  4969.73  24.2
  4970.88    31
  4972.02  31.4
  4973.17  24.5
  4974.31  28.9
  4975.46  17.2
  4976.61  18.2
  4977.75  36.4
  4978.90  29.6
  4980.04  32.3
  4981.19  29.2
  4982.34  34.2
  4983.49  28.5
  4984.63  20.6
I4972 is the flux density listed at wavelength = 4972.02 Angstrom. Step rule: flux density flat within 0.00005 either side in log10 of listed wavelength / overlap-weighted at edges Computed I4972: 31.4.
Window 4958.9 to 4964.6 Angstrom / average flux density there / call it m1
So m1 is 25.2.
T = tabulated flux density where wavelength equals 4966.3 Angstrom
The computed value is 20.7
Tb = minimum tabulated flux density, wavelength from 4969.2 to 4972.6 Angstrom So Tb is 24.2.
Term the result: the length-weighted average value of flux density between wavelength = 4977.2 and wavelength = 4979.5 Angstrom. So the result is 33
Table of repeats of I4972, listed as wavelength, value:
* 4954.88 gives 28.8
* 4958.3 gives 30.9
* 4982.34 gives 34.2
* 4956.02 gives 19.5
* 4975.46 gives 17.2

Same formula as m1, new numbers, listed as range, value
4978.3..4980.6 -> 31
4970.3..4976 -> 26.6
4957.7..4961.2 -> 26.1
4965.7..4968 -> 20.8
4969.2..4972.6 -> 28.9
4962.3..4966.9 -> 25.6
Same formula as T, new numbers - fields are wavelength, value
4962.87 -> 25.2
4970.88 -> 31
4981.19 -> 29.2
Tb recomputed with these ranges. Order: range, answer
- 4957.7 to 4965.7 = 19.8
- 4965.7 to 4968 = 20.6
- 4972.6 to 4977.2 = 17.2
